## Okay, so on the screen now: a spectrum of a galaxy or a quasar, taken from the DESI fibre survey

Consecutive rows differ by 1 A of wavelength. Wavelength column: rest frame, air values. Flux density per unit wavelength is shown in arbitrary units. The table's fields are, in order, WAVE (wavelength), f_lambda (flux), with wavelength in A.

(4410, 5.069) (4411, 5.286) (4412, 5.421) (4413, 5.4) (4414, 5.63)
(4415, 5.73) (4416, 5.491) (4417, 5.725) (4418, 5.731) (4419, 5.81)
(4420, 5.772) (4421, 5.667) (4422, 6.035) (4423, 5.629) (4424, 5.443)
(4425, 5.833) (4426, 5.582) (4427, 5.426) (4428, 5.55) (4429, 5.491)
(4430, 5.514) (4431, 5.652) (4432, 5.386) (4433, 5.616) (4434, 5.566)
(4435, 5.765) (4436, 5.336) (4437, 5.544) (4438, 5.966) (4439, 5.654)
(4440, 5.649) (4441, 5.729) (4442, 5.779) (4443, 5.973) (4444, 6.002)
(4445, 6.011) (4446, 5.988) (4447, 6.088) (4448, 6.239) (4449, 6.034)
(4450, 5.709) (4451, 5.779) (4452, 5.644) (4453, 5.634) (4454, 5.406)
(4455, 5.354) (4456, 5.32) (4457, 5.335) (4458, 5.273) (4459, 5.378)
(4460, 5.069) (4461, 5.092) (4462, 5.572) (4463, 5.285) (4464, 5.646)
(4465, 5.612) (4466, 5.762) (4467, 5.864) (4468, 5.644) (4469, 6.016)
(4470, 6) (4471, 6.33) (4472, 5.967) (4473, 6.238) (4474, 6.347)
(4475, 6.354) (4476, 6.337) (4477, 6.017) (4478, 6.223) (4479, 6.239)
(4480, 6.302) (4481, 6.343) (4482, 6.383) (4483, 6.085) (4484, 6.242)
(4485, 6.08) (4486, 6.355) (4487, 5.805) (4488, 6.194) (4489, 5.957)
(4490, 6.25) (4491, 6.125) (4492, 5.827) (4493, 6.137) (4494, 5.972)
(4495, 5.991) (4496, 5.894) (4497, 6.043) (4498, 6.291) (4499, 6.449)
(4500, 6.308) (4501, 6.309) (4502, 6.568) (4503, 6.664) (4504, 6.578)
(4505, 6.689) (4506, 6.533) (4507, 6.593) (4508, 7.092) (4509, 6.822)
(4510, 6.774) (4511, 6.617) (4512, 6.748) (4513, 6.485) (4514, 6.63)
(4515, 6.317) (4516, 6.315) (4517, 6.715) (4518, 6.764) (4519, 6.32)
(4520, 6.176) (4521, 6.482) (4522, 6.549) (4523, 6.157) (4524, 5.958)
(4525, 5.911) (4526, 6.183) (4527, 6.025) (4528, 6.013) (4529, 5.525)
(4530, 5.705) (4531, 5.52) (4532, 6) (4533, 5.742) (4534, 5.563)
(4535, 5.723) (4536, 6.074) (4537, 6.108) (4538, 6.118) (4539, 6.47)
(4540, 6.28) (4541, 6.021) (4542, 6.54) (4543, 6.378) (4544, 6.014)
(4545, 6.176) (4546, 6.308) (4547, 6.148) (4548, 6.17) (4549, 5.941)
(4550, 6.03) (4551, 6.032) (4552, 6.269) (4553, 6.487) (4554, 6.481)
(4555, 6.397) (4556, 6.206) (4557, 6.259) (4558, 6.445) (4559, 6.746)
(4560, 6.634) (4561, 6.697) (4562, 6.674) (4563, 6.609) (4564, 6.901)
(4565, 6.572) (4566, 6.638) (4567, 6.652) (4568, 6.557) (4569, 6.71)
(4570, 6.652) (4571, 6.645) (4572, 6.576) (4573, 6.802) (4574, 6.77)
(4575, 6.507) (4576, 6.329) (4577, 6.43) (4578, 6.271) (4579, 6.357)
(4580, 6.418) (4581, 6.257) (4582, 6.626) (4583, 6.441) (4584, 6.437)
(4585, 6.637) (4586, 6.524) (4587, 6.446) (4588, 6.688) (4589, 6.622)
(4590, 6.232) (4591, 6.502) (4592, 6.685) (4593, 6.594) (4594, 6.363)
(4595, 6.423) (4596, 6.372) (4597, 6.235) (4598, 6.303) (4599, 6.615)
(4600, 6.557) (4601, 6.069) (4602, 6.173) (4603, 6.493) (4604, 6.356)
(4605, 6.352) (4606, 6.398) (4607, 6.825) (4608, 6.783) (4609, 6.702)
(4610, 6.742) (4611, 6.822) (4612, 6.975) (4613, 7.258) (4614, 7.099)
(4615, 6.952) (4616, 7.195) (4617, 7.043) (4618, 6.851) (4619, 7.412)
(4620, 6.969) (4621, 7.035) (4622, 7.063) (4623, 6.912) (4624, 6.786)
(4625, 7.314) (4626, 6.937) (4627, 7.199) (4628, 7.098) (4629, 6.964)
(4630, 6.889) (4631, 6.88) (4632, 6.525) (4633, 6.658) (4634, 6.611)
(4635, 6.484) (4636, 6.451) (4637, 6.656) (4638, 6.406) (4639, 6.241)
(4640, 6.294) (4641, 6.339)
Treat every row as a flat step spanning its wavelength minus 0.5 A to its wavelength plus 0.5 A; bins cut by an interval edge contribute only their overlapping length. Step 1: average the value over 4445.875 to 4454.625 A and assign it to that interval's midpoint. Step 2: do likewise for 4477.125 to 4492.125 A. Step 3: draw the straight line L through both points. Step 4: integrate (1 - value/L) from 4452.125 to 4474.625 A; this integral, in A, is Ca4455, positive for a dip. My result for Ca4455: 1.17 A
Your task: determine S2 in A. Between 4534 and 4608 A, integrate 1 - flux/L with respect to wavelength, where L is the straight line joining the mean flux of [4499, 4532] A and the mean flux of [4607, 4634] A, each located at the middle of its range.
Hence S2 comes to 2.95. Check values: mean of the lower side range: 6.37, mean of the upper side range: 6.95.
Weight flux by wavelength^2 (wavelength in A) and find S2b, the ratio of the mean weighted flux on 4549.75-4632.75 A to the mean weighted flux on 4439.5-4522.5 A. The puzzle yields 1.14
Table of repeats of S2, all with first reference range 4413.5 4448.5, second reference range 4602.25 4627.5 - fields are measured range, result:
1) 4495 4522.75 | -1.26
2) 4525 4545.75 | 1.21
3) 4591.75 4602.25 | 0.59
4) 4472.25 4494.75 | -0.44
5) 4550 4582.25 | 0.34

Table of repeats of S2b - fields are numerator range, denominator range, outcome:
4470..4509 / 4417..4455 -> 1.12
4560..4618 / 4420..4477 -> 1.23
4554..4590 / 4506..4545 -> 1.07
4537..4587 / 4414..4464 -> 1.20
